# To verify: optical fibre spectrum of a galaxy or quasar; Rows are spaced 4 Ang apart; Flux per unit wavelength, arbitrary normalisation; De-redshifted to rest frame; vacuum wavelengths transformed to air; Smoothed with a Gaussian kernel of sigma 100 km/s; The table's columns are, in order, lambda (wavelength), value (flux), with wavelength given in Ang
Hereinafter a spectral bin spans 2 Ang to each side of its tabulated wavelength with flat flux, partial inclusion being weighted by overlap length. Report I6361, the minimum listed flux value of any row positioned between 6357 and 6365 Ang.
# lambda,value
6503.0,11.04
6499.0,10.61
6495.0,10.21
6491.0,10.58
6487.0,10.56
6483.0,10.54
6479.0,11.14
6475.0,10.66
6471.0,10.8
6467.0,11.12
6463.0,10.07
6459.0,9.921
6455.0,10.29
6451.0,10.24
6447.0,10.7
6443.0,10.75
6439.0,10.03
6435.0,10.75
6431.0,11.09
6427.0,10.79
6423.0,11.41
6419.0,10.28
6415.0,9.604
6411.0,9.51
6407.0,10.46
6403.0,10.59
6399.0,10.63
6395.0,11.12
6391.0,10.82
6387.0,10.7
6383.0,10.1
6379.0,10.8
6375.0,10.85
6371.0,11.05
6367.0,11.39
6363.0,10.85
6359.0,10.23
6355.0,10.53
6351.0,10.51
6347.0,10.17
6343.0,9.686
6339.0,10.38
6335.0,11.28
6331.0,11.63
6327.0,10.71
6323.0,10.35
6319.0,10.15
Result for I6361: 10.23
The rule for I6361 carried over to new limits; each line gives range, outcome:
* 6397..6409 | 10.46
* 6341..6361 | 9.686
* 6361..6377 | 10.85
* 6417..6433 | 10.28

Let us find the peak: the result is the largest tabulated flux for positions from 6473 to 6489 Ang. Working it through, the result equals 11.14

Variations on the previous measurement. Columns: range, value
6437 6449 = 10.75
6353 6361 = 10.53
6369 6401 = 11.12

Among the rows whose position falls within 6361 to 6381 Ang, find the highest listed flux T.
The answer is 11.39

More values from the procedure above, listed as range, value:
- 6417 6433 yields 11.41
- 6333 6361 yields 11.28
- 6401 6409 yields 10.59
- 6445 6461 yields 10.7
